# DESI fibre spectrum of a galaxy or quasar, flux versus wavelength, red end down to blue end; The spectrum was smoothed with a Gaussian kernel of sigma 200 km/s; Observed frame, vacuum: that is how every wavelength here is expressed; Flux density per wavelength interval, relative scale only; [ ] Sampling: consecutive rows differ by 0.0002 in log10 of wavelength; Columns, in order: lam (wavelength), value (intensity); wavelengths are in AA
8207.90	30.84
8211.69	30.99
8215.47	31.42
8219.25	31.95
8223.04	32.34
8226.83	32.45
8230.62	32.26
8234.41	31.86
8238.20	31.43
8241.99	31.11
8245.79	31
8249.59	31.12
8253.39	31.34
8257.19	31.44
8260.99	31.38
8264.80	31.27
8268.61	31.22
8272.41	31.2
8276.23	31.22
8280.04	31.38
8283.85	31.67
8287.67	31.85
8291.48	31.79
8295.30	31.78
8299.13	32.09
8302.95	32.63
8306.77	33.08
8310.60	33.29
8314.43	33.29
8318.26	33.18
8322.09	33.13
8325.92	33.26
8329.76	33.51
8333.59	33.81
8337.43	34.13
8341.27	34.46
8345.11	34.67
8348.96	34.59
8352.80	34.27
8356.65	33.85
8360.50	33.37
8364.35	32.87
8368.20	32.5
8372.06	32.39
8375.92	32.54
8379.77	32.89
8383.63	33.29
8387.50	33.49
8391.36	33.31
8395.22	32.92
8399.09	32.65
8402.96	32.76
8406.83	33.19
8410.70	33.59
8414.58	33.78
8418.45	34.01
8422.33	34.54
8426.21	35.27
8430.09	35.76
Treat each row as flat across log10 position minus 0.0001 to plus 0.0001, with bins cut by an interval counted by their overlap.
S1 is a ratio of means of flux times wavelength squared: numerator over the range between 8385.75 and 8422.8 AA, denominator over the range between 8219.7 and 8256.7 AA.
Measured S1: 1.10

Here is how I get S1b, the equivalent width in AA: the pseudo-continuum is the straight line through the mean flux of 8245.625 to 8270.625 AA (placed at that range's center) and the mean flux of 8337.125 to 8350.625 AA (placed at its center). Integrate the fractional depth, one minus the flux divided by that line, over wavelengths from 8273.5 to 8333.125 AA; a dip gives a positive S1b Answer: 0.87 AA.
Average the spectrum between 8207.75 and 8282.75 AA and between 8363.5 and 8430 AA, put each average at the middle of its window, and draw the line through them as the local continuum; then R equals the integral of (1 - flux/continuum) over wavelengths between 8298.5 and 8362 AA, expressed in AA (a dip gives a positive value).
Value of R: -2.1 AA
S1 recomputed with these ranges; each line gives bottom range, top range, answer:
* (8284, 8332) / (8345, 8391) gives 1.03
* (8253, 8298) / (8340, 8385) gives 1.09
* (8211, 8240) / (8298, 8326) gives 1.06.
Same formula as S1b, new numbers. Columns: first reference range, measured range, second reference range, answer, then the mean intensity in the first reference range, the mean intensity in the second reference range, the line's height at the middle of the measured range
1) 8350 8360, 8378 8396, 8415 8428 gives 0.6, 34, 34.5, 34.3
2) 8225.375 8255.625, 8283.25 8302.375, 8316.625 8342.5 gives 0.5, 31.6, 33.6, 32.8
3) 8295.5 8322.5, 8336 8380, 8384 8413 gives -0.7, 32.9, 33.1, 33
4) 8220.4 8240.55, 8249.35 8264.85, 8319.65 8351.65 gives 0.6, 32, 33.9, 32.5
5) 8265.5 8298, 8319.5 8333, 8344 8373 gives -0.3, 31.5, 33.6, 32.7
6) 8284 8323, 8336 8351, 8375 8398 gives -0.8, 32.6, 33.1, 32.8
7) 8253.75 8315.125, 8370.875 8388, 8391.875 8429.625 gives 0.2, 31.9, 33.7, 33.3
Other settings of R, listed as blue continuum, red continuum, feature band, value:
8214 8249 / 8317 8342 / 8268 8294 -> 0.9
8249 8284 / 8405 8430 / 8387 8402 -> 0.3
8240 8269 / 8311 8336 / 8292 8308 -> 0.2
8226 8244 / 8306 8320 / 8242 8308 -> 1.9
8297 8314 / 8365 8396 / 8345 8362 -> -0.6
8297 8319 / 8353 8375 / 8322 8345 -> -0.6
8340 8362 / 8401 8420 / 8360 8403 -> 1.2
